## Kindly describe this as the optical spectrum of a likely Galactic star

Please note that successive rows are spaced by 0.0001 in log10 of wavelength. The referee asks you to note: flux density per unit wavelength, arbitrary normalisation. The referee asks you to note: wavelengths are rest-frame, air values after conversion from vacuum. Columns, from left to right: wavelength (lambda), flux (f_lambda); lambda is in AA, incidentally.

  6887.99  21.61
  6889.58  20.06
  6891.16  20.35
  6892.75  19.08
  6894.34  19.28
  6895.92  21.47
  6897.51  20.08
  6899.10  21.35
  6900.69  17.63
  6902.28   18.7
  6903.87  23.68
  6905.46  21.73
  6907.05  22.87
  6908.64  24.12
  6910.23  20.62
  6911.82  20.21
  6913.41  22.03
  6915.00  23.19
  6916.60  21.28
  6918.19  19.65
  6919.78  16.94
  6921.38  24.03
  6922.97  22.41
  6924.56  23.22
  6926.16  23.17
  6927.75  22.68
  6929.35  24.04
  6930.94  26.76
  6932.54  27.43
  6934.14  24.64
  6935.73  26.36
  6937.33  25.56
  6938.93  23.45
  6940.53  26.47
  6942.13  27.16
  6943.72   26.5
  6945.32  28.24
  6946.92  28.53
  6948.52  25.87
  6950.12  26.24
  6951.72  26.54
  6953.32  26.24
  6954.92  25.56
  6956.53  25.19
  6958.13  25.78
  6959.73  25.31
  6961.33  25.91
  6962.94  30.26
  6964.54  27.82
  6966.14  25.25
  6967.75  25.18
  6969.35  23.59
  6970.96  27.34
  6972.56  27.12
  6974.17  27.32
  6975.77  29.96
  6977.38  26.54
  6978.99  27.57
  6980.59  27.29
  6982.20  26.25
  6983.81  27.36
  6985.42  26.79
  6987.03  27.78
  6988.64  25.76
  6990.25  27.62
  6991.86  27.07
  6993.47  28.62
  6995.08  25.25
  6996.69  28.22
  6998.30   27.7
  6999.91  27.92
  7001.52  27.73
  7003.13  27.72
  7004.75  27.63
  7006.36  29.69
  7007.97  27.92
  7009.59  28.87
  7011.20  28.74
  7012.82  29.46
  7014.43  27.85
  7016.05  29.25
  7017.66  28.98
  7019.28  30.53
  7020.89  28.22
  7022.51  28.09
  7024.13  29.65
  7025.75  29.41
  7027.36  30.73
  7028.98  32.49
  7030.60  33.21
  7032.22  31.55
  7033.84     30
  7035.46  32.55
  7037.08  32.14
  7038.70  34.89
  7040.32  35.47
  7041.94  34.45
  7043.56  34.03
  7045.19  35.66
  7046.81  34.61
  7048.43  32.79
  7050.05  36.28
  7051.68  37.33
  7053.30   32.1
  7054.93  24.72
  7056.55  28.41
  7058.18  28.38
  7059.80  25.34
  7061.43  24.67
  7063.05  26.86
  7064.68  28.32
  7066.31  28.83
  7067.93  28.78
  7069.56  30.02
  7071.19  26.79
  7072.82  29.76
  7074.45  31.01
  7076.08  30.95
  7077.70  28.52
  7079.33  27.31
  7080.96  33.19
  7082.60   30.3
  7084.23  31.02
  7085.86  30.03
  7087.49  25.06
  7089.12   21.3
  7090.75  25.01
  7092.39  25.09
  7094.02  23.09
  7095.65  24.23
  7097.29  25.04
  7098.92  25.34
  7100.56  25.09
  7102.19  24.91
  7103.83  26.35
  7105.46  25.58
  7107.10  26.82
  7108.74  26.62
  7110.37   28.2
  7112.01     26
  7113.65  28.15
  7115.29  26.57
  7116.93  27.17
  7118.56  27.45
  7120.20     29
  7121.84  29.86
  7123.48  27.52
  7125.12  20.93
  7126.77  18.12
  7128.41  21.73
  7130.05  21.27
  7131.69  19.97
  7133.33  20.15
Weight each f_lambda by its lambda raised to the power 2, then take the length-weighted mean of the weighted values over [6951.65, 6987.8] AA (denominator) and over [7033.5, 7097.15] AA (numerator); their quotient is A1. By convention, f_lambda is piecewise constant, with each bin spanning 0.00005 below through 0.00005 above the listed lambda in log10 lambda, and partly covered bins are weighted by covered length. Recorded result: 1.1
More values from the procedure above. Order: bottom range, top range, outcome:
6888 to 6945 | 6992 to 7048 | 1.38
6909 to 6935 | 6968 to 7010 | 1.23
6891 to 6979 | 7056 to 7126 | 1.17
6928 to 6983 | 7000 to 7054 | 1.21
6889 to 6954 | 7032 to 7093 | 1.35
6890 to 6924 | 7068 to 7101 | 1.38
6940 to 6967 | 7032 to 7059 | 1.26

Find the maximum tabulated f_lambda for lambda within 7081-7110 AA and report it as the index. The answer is 31.02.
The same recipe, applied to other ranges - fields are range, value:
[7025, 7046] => 35.66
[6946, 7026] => 30.53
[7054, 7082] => 33.19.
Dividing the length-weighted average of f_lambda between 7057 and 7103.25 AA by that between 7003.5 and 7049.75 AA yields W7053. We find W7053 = 0.88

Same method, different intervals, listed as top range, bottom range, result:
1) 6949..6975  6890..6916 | 1.25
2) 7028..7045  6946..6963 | 1.26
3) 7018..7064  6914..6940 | 1.33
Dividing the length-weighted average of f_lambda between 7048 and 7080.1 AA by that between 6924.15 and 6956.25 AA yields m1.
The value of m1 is 1.14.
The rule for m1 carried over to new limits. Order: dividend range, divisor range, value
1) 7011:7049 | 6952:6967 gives 1.19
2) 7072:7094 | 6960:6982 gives 1.04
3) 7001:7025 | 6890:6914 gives 1.38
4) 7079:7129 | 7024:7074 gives 0.85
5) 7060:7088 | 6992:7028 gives 1.01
